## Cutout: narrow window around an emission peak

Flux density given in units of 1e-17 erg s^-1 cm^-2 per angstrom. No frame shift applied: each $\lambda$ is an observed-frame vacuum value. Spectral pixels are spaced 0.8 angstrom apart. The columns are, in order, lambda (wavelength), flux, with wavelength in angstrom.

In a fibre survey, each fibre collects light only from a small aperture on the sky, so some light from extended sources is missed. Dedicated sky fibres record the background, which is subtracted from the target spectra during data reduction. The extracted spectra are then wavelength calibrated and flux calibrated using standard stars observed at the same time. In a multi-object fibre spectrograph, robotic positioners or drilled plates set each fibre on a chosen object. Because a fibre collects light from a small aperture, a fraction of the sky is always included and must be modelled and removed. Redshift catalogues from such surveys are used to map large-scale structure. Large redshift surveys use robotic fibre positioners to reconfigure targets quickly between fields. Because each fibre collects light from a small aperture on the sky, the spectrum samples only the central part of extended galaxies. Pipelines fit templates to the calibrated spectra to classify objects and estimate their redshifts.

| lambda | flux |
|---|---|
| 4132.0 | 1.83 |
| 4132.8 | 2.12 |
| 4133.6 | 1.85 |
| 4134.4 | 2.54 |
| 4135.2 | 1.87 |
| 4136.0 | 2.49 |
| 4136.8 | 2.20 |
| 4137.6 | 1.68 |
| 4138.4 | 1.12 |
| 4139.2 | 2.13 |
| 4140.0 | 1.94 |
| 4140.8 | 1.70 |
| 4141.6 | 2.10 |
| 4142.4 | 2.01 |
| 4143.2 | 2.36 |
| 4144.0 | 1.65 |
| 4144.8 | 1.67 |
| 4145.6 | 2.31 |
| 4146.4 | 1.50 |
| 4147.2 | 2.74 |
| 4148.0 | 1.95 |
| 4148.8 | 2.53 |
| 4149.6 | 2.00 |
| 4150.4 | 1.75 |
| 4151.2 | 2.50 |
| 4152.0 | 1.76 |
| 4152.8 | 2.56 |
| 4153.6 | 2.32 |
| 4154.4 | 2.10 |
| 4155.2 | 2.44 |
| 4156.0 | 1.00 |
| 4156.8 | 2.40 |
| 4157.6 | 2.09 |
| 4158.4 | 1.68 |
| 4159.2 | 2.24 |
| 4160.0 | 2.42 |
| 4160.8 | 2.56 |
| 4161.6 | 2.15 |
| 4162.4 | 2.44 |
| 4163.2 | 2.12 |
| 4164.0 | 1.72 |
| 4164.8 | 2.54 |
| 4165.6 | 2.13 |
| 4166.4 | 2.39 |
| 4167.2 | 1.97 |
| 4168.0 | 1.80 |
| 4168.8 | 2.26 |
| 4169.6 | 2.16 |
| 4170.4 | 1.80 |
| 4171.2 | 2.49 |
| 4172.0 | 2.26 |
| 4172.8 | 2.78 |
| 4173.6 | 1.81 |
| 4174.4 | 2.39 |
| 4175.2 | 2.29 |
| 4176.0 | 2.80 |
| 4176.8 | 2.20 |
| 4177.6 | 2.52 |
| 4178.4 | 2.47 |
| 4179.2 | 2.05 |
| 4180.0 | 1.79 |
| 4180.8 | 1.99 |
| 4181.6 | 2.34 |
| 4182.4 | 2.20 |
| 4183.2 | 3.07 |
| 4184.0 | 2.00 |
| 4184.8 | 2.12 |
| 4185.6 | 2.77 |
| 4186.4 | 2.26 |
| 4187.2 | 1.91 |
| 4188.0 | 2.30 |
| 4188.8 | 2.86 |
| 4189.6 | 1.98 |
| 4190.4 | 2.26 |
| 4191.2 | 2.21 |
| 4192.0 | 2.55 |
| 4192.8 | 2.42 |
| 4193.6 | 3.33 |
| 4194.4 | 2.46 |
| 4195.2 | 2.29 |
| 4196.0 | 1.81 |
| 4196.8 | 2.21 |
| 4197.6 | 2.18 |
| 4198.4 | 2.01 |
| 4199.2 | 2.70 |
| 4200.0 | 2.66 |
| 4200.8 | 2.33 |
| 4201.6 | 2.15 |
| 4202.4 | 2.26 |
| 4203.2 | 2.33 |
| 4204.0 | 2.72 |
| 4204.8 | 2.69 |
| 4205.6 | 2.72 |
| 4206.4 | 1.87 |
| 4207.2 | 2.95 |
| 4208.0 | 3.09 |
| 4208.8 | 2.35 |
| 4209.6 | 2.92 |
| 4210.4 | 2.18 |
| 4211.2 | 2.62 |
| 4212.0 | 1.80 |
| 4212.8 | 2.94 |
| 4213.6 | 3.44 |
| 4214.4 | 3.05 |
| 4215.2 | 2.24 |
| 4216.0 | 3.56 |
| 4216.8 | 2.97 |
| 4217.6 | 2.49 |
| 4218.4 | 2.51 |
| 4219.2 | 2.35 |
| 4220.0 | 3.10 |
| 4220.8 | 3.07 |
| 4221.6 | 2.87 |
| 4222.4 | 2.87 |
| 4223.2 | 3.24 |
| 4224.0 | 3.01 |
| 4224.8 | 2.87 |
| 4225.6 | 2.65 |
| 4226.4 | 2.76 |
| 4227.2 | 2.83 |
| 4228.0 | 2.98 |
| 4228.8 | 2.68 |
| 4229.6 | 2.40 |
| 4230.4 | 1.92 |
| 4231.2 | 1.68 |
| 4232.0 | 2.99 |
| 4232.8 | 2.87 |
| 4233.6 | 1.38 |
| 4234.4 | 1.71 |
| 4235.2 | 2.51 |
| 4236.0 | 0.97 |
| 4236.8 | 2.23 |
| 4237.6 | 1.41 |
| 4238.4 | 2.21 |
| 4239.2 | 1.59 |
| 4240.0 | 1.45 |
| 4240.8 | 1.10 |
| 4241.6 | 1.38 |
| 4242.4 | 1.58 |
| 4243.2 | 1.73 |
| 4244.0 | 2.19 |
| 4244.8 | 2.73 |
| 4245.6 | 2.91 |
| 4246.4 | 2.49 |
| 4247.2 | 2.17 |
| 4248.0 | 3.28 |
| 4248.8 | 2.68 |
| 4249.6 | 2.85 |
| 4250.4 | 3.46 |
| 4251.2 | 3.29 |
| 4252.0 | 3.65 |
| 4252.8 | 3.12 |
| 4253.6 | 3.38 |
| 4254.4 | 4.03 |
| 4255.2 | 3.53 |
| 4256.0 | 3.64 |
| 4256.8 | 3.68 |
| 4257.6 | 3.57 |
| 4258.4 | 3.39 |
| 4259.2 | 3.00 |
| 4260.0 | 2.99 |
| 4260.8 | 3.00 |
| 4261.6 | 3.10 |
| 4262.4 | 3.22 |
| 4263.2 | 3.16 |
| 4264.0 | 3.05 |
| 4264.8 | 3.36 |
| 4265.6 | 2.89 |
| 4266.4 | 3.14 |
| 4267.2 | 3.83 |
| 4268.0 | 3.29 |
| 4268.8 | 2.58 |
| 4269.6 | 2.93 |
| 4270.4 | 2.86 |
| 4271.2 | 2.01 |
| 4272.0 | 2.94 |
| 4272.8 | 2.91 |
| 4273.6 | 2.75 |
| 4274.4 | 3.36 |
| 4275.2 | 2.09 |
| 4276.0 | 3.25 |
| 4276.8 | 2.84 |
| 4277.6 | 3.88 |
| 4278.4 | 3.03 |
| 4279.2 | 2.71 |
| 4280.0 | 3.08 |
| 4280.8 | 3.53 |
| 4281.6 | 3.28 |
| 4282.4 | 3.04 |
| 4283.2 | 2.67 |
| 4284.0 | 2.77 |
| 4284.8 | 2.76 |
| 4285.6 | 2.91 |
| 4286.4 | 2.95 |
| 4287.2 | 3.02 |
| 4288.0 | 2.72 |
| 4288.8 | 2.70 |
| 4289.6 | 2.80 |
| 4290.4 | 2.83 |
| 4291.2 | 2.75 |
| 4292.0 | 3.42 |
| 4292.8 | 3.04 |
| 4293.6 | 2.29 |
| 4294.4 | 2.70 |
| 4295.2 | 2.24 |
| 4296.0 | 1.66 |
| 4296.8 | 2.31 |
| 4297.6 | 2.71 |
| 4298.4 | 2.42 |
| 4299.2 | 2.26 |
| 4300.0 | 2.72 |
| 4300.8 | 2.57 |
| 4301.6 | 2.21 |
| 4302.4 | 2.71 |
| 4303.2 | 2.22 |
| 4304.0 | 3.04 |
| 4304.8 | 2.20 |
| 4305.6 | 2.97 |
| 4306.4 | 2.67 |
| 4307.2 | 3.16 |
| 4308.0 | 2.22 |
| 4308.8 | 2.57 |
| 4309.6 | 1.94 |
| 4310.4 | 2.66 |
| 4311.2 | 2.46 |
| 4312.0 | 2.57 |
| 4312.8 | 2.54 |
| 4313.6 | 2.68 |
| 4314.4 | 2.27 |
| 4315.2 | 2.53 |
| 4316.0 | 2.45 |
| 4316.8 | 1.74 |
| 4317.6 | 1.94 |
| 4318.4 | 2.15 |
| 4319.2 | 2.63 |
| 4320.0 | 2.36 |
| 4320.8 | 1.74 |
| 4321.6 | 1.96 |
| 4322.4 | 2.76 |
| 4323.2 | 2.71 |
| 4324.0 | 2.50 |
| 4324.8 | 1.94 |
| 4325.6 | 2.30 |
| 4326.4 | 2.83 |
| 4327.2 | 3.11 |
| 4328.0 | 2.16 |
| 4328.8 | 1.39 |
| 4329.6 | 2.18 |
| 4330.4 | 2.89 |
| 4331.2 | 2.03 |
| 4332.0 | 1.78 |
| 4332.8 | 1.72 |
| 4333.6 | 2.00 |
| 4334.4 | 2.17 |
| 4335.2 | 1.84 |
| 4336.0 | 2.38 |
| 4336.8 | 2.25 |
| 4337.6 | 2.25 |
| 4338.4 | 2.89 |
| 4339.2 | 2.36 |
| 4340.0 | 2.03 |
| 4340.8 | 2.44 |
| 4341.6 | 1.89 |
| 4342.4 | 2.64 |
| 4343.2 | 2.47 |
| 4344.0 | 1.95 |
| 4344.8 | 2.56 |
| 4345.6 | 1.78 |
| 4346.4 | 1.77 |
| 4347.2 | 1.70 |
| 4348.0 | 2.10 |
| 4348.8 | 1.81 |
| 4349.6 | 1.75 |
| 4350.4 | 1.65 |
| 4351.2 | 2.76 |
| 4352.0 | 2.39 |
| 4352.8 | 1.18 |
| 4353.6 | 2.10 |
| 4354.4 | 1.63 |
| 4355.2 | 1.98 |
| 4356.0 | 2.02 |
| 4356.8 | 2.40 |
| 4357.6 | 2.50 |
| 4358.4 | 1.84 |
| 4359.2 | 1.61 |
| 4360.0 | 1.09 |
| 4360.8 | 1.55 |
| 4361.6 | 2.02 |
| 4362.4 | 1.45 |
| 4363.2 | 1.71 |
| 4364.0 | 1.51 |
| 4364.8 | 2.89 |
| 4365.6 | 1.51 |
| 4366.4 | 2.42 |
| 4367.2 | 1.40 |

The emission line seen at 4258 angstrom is C IV 1549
